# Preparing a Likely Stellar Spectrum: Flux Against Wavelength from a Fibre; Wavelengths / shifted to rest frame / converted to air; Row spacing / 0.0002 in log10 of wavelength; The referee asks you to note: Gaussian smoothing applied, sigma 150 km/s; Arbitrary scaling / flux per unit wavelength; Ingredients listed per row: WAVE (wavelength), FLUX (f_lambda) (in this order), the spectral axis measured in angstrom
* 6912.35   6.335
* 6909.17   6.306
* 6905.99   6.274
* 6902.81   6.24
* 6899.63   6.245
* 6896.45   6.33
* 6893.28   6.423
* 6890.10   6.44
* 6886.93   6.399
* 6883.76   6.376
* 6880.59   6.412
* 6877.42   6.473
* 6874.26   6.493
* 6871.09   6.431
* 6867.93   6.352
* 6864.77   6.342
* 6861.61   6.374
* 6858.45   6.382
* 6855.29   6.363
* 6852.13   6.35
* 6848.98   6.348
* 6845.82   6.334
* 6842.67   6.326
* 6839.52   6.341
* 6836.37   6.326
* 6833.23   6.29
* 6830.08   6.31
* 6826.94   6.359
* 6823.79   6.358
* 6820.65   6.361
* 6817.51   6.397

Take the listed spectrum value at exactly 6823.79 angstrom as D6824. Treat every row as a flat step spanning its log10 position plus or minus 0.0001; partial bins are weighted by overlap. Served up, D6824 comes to 6.358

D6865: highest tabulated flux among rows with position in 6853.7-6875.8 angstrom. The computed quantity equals 6.493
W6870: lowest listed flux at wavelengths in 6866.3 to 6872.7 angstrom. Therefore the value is 6.352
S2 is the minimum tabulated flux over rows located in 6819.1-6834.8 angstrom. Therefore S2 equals 6.29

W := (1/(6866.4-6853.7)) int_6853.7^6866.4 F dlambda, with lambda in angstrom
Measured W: 6.36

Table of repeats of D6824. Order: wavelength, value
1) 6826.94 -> 6.359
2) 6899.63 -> 6.245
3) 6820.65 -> 6.361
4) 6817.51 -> 6.397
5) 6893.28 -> 6.423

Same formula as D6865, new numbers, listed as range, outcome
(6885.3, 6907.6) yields 6.44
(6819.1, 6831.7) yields 6.361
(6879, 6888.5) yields 6.412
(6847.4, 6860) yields 6.382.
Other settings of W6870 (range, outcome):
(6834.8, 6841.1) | 6.326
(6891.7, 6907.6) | 6.24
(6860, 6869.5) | 6.342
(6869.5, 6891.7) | 6.376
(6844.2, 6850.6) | 6.334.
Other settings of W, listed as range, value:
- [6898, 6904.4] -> 6.24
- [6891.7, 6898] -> 6.38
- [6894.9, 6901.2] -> 6.28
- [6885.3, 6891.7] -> 6.42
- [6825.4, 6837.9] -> 6.33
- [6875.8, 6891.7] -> 6.42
